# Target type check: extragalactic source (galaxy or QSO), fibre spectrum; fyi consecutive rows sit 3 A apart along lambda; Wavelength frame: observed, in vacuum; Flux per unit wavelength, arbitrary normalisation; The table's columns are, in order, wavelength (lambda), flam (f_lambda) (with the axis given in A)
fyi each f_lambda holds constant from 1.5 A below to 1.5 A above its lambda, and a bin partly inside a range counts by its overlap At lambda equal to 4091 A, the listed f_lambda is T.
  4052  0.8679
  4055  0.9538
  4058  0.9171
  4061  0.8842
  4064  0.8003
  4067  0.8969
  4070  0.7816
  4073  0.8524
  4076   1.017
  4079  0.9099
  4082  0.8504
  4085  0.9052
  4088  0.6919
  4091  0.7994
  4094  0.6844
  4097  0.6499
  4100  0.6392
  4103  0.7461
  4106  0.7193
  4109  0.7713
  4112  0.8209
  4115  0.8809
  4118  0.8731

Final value 0.7994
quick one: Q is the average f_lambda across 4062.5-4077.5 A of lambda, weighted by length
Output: 0.87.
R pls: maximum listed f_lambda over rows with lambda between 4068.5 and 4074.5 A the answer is 0.8524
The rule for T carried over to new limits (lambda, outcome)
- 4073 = 0.8524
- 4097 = 0.6499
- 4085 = 0.9052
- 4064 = 0.8003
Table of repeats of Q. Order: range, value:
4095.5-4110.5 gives 0.705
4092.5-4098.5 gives 0.667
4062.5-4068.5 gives 0.849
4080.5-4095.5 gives 0.786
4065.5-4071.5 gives 0.839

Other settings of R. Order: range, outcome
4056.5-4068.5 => 0.9171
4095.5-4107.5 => 0.7461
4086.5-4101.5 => 0.7994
